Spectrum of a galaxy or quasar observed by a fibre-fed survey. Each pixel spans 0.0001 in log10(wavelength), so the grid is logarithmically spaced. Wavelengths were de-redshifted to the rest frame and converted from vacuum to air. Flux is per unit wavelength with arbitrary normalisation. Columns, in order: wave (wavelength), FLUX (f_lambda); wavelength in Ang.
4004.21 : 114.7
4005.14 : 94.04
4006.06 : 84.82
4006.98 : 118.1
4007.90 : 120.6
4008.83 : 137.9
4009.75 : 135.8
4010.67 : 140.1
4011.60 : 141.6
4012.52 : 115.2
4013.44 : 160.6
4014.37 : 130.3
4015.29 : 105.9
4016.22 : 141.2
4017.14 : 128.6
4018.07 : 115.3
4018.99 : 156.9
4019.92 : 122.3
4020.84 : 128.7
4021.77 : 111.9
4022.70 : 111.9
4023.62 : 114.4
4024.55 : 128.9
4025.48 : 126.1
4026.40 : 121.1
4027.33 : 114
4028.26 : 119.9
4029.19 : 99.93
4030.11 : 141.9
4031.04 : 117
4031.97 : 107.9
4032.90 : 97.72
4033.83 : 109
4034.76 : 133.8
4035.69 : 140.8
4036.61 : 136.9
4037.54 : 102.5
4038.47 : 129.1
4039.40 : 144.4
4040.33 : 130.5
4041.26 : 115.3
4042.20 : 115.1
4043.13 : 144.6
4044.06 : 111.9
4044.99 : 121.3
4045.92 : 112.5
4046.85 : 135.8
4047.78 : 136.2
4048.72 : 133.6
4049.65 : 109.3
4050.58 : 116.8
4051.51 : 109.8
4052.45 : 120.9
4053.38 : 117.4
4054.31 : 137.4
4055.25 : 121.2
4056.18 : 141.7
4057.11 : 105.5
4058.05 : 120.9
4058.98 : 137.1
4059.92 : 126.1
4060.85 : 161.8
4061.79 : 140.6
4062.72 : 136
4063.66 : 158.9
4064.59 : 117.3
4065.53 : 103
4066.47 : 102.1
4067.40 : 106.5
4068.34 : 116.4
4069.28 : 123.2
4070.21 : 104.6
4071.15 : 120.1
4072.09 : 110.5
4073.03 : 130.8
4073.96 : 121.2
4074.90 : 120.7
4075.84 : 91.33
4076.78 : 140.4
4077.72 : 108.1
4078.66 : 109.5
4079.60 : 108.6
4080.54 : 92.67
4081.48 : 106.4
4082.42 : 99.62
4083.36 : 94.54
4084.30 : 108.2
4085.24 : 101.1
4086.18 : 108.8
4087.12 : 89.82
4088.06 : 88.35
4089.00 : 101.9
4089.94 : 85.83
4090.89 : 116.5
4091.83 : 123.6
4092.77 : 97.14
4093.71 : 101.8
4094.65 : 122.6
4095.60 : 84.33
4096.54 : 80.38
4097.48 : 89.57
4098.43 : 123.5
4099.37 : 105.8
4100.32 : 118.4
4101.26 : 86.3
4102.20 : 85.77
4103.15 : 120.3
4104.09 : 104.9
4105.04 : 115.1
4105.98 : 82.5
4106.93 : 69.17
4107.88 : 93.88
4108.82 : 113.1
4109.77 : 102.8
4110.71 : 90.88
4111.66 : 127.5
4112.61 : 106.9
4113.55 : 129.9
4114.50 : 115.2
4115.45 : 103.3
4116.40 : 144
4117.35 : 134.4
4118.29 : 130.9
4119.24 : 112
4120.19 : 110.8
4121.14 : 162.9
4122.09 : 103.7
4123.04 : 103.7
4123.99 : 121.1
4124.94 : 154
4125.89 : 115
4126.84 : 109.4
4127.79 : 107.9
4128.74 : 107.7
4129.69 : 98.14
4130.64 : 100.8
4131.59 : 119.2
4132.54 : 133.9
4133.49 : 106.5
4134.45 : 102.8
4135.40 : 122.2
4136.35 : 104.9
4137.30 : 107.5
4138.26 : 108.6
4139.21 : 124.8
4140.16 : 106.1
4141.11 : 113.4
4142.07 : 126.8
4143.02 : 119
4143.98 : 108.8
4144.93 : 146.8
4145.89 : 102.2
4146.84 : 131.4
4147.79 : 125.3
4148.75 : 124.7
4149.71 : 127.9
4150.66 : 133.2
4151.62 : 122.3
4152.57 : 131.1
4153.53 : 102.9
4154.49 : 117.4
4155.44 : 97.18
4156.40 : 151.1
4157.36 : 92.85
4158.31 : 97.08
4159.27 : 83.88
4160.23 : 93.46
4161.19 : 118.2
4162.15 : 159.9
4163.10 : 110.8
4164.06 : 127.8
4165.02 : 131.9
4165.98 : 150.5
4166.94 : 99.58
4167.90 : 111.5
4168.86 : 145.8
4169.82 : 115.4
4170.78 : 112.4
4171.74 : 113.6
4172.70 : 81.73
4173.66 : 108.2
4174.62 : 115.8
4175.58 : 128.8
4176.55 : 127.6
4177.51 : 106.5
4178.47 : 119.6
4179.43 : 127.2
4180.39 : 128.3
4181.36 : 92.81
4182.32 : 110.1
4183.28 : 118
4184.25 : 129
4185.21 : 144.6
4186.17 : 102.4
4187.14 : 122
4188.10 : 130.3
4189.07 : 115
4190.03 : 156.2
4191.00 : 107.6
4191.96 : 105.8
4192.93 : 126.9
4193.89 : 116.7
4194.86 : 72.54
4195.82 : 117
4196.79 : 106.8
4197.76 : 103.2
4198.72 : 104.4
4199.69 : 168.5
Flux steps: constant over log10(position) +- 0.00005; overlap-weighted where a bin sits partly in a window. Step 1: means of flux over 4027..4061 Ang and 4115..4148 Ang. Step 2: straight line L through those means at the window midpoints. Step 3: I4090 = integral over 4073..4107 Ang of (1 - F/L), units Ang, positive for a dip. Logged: 4.8 Ang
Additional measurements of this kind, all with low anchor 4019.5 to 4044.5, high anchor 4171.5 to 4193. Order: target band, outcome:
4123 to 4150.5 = 0.5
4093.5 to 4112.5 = 3.0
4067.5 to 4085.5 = 1.4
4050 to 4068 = -0.6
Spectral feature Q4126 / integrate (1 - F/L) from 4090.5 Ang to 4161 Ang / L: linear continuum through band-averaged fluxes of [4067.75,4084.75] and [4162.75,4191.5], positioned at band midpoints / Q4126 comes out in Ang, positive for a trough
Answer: 1.9 Ang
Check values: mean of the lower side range 111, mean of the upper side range 120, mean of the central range 112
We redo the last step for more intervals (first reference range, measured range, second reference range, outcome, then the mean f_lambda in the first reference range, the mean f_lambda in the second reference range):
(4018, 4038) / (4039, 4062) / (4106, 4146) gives -1.35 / 121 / 115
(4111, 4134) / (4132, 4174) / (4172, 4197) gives 0.12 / 119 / 116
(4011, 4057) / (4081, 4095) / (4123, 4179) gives 2.07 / 124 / 117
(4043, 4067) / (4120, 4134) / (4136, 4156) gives 0.34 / 126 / 118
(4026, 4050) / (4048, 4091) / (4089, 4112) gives -1.41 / 122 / 102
